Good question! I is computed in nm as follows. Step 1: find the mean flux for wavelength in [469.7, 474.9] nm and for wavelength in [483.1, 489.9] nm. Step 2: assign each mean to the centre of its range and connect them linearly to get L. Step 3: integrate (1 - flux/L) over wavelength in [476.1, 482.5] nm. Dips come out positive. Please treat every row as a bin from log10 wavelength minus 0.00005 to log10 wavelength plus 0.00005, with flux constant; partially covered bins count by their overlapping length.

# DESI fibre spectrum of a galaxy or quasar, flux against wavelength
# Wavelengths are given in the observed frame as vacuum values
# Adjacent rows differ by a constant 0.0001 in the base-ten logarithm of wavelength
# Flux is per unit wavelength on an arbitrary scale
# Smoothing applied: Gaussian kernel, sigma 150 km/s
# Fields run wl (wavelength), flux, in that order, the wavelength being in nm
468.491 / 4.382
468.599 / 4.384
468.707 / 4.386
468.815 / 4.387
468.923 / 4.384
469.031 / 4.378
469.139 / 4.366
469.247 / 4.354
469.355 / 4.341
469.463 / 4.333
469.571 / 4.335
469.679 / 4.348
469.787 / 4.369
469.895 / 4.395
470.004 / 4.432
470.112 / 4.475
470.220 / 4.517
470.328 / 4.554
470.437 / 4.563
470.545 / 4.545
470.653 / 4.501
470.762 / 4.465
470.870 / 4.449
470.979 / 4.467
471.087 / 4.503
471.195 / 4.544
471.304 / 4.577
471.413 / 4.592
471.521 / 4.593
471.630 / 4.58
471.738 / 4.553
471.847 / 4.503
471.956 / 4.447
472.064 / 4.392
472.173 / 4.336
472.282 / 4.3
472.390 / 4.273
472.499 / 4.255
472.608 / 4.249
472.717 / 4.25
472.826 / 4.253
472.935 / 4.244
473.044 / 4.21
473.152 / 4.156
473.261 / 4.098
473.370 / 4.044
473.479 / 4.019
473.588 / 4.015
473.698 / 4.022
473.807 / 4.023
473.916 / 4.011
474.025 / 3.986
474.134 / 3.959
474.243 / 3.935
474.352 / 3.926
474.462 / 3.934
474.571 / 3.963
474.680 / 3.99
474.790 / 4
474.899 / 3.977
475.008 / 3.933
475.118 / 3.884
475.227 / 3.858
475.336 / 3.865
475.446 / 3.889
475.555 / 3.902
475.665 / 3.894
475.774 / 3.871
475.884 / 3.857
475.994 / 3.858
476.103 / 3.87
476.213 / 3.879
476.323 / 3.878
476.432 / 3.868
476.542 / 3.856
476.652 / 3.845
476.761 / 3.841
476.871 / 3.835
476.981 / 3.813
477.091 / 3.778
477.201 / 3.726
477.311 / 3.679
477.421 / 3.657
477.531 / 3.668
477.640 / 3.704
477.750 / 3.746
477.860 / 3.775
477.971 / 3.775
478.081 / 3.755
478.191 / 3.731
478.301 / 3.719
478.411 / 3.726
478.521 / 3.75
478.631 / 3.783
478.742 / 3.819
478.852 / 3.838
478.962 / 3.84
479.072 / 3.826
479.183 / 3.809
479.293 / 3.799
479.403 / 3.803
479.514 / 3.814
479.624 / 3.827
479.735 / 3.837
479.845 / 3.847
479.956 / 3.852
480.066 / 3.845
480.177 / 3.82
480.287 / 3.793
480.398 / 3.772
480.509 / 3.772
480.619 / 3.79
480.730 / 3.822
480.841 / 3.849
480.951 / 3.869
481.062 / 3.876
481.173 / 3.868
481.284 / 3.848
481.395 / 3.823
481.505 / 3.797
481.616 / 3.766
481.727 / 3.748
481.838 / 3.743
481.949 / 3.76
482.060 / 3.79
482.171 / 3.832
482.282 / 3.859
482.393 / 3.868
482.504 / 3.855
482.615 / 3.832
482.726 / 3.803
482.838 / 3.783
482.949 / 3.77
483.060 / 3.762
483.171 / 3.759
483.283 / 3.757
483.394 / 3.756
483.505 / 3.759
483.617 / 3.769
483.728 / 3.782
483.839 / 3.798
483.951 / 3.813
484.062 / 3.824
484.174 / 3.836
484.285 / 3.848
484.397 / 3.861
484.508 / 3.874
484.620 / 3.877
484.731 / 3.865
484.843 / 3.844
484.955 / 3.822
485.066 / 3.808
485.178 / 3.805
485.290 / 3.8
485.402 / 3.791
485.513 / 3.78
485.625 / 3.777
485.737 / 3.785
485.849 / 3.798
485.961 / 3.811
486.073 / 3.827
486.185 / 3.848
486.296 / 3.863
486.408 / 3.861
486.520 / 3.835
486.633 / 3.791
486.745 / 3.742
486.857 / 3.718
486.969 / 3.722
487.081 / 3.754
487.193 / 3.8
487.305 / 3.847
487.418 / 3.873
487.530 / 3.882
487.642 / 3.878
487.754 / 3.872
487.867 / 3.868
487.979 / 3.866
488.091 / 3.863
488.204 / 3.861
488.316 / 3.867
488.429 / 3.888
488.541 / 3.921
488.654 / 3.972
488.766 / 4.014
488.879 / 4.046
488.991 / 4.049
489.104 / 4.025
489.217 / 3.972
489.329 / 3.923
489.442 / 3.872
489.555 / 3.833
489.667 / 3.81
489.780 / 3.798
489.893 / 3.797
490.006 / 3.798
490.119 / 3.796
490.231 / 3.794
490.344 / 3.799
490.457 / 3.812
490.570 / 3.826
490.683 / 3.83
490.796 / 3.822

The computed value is 0.41 nm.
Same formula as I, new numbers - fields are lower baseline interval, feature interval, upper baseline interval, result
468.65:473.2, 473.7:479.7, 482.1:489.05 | 0.48 nm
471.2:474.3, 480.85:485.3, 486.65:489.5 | 0.21 nm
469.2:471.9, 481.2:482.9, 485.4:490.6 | 0.11 nm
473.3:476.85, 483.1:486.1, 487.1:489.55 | 0.08 nm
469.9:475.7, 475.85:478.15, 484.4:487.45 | 0.17 nm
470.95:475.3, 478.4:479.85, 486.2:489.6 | 0.09 nm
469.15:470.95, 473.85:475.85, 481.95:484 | 0.13 nm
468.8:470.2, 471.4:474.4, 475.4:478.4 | -0.07 nm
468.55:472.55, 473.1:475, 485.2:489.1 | 0.14 nm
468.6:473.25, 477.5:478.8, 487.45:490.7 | 0.14 nm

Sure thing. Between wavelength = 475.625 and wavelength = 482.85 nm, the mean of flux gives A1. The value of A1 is 3.81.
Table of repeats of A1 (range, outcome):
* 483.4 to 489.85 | 3.85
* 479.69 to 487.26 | 3.81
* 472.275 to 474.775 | 4.09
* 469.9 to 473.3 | 4.42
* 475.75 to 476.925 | 3.86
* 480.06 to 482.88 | 3.81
